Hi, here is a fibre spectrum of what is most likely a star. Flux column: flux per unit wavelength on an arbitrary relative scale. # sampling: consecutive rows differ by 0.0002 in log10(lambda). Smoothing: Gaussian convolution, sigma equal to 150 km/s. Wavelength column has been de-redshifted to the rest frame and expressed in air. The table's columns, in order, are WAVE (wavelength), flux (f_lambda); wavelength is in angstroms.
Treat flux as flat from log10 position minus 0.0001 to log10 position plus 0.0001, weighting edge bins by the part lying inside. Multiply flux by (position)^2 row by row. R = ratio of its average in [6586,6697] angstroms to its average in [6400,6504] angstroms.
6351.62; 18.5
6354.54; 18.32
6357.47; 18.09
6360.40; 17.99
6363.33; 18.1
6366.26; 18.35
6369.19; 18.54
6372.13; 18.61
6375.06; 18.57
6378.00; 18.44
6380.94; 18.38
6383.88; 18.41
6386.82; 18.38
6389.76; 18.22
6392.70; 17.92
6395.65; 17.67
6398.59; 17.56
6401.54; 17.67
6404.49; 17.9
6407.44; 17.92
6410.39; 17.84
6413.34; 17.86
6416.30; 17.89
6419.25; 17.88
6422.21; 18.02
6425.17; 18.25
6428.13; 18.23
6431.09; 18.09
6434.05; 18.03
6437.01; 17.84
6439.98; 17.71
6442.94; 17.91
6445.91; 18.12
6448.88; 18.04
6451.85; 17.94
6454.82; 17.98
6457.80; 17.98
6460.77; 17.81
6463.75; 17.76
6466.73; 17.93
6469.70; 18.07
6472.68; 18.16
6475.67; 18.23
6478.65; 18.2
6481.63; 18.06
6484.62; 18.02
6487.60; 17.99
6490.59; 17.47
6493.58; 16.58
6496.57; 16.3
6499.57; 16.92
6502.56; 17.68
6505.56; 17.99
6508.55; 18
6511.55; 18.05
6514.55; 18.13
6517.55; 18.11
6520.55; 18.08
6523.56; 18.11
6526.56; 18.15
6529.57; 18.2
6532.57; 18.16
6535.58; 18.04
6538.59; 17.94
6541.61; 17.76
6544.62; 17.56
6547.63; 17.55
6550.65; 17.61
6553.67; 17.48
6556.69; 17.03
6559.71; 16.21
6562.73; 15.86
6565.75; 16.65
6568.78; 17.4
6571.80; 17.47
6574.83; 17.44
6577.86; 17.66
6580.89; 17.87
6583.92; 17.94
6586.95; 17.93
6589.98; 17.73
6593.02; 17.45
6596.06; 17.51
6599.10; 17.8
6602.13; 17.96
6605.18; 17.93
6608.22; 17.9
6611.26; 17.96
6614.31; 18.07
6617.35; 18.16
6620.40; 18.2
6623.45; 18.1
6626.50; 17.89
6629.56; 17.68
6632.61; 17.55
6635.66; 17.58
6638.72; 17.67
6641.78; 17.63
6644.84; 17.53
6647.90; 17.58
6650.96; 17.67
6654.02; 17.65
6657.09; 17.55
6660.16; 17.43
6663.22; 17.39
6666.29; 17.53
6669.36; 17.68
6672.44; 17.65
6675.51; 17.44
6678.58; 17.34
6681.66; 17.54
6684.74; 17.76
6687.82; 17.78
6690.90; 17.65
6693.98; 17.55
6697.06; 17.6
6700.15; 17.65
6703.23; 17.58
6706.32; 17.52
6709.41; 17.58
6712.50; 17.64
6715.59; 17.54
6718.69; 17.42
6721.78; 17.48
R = 1.05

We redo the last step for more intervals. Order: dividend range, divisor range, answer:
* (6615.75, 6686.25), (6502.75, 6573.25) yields 1.04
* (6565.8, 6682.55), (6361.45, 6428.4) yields 1.05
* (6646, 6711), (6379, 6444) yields 1.06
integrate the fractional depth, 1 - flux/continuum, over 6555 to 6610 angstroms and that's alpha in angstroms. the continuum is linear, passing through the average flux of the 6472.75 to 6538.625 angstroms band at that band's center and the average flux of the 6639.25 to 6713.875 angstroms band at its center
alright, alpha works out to 0.90 angstroms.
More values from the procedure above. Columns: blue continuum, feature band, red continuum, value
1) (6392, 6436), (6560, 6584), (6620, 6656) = 0.78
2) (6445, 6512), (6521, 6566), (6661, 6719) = 0.50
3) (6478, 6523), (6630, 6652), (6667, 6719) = 0.02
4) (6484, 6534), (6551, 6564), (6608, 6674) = 0.73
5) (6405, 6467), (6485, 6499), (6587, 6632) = 0.61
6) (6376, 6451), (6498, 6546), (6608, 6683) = -0.18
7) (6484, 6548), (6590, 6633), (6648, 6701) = -0.53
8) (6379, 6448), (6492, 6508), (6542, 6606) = 0.49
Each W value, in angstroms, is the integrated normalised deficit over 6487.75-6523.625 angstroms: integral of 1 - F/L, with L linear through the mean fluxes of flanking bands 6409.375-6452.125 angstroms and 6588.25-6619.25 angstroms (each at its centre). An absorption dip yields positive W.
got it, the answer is 0.62 angstroms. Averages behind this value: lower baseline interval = 18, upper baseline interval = 17.9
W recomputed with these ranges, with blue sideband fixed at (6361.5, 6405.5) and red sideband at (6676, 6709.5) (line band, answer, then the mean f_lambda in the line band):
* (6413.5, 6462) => 0.26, 18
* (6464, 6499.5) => 0.59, 17.7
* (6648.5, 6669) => 0.13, 17.6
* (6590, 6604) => 0.07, 17.7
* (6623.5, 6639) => 0.00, 17.7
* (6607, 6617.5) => -0.16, 18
